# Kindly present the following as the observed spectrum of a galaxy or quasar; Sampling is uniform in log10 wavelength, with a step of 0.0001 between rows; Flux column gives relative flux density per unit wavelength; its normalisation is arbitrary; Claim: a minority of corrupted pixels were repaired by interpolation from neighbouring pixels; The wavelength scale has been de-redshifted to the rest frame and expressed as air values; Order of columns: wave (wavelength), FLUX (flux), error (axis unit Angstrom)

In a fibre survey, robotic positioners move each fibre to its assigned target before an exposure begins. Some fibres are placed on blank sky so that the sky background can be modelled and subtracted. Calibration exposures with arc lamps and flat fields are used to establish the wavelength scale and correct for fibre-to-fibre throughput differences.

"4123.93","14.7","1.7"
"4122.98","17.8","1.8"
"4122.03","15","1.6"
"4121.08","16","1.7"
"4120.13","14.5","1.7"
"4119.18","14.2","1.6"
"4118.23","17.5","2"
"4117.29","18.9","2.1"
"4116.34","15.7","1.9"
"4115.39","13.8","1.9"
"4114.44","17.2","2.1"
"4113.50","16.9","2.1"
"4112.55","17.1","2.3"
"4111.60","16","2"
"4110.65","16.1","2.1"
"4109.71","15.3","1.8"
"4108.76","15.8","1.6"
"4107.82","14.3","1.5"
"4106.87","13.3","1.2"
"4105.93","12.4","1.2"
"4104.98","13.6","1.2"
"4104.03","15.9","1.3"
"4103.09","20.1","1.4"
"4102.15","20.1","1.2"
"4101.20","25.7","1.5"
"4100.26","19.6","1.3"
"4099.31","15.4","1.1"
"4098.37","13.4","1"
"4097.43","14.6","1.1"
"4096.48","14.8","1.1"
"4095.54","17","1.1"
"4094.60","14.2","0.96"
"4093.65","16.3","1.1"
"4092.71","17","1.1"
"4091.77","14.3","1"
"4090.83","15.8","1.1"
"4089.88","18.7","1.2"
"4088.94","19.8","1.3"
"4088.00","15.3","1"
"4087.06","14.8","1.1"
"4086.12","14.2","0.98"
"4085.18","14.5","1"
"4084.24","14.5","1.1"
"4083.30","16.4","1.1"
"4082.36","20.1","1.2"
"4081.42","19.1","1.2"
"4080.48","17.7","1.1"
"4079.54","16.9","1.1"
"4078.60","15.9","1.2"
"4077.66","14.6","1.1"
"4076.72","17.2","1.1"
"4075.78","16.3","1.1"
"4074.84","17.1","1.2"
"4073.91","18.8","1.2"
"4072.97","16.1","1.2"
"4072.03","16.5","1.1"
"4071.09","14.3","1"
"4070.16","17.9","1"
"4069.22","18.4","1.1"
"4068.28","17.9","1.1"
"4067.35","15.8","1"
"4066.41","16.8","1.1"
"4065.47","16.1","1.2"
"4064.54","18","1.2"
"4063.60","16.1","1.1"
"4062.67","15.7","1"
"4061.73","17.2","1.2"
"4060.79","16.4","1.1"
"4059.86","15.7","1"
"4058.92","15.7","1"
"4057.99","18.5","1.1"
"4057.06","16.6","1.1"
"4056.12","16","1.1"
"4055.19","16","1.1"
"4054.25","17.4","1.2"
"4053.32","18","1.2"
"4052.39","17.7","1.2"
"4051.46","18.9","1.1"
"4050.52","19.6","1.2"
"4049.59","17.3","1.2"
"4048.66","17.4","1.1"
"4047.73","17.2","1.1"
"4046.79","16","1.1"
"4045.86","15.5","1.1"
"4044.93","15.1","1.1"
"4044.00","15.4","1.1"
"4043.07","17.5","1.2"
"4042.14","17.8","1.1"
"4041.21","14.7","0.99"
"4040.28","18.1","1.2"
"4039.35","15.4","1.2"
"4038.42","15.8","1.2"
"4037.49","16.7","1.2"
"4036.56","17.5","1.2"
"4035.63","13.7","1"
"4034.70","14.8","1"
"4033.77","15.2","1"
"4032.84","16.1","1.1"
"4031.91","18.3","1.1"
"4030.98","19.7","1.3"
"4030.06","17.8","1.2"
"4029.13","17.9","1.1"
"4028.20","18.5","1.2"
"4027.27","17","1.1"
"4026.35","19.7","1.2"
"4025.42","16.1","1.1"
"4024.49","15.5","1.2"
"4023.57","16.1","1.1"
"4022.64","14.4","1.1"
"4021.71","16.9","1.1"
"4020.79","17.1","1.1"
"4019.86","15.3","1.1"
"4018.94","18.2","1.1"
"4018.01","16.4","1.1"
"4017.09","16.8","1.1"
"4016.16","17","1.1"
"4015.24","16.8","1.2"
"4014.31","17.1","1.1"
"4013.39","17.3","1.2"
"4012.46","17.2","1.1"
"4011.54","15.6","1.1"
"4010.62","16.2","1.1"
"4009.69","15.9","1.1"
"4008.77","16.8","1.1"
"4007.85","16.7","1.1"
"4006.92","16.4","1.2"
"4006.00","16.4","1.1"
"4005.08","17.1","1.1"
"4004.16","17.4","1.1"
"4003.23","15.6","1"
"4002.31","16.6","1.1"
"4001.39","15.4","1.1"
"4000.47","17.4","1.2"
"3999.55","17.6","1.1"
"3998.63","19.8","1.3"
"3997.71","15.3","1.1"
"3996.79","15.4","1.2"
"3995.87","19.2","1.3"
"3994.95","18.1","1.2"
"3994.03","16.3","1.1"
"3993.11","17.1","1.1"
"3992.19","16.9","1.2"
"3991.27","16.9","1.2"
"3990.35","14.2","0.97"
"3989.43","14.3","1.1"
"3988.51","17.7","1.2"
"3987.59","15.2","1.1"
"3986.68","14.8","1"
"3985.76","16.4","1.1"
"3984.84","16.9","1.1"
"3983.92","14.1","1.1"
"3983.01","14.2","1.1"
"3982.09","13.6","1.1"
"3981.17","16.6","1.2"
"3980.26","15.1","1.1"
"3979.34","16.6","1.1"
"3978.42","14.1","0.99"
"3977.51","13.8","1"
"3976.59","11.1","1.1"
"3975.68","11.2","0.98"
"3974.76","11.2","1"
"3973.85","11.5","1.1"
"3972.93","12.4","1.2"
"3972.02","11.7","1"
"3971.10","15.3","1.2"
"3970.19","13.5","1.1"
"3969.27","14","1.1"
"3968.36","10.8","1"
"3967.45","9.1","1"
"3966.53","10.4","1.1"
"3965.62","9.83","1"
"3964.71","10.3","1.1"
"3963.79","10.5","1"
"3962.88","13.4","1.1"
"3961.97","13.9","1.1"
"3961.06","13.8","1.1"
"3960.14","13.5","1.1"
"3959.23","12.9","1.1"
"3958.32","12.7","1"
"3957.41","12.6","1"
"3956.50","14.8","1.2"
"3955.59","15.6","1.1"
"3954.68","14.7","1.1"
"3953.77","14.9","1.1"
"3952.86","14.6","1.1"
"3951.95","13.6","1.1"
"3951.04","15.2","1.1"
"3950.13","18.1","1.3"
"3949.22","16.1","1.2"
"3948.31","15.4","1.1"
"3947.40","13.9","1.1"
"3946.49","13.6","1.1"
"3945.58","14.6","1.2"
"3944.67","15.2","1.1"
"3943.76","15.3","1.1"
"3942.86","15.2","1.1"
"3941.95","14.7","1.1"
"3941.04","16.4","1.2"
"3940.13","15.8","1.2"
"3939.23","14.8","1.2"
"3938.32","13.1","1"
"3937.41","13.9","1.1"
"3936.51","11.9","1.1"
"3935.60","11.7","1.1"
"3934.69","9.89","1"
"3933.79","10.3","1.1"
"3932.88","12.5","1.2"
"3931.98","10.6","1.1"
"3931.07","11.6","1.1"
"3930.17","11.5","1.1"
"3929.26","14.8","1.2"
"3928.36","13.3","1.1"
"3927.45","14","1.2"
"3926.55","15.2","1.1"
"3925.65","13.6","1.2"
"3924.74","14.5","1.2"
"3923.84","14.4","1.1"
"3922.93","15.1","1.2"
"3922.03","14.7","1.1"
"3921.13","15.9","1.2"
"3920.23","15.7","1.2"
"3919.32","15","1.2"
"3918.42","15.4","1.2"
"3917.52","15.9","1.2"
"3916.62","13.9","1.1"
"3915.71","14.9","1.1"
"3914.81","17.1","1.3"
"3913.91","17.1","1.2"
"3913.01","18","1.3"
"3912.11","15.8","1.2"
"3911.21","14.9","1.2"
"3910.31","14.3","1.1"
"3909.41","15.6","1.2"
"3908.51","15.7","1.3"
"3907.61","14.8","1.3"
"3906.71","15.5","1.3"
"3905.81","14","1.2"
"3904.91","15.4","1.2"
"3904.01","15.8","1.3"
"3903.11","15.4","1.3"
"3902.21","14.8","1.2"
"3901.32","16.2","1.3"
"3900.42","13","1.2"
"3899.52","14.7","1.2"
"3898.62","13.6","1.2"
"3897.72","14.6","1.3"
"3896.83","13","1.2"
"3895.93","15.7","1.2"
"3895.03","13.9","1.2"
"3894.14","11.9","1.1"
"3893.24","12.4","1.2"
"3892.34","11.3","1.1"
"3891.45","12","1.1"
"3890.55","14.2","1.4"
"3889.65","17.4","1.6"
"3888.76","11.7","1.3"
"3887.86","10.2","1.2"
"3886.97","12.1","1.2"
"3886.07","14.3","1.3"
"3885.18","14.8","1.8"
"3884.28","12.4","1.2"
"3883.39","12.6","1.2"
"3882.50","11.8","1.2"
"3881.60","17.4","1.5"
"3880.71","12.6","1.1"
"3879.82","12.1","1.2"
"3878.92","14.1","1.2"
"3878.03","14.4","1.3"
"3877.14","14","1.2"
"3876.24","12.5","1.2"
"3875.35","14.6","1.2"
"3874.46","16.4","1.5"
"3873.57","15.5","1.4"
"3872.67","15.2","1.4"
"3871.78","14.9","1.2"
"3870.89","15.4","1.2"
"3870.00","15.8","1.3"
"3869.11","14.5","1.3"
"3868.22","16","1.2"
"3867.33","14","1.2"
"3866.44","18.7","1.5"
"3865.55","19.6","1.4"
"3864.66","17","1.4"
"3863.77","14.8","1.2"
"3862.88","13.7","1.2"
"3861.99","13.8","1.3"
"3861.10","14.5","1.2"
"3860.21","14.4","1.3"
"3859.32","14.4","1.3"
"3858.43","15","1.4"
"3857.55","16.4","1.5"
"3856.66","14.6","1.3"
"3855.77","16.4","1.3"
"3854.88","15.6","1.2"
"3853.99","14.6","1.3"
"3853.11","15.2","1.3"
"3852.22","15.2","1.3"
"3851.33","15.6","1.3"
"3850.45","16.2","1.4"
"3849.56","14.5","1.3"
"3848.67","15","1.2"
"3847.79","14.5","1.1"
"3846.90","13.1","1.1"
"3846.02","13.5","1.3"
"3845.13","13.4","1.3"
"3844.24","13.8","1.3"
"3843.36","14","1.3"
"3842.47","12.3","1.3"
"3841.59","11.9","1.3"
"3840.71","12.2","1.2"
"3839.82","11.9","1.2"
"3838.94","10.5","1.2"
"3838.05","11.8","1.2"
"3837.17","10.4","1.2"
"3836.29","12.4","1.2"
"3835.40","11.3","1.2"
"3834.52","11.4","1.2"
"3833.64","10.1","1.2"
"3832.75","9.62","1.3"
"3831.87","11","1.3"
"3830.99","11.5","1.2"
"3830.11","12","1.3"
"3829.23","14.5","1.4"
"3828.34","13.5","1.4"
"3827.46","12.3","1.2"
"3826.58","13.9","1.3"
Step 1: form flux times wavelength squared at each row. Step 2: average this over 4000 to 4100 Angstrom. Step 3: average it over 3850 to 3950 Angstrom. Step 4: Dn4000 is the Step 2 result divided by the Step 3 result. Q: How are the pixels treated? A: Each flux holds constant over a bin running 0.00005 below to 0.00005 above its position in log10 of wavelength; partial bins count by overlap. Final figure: 1.2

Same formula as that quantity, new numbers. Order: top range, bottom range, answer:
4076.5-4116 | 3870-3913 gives 1.27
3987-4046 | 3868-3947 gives 1.23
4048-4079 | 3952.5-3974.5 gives 1.39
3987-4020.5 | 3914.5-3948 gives 1.23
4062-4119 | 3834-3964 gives 1.28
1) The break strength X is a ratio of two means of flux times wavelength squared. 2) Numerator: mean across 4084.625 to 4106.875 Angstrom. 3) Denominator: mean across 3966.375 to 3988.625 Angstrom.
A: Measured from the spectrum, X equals 1.3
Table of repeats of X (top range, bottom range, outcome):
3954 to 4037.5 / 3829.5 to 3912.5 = 1.17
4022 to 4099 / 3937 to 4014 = 1.17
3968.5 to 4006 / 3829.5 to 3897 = 1.18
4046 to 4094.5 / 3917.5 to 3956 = 1.26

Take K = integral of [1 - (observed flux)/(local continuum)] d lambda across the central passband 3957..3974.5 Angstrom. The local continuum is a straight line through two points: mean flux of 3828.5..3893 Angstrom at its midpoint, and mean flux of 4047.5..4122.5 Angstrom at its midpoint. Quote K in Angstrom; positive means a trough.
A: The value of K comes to 3.4 Angstrom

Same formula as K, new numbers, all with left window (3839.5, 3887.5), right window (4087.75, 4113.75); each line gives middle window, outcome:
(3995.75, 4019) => -1.7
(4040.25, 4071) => -1.6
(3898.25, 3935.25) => 1.1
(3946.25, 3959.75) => 0.6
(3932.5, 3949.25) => 1.4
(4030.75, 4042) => -0.3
